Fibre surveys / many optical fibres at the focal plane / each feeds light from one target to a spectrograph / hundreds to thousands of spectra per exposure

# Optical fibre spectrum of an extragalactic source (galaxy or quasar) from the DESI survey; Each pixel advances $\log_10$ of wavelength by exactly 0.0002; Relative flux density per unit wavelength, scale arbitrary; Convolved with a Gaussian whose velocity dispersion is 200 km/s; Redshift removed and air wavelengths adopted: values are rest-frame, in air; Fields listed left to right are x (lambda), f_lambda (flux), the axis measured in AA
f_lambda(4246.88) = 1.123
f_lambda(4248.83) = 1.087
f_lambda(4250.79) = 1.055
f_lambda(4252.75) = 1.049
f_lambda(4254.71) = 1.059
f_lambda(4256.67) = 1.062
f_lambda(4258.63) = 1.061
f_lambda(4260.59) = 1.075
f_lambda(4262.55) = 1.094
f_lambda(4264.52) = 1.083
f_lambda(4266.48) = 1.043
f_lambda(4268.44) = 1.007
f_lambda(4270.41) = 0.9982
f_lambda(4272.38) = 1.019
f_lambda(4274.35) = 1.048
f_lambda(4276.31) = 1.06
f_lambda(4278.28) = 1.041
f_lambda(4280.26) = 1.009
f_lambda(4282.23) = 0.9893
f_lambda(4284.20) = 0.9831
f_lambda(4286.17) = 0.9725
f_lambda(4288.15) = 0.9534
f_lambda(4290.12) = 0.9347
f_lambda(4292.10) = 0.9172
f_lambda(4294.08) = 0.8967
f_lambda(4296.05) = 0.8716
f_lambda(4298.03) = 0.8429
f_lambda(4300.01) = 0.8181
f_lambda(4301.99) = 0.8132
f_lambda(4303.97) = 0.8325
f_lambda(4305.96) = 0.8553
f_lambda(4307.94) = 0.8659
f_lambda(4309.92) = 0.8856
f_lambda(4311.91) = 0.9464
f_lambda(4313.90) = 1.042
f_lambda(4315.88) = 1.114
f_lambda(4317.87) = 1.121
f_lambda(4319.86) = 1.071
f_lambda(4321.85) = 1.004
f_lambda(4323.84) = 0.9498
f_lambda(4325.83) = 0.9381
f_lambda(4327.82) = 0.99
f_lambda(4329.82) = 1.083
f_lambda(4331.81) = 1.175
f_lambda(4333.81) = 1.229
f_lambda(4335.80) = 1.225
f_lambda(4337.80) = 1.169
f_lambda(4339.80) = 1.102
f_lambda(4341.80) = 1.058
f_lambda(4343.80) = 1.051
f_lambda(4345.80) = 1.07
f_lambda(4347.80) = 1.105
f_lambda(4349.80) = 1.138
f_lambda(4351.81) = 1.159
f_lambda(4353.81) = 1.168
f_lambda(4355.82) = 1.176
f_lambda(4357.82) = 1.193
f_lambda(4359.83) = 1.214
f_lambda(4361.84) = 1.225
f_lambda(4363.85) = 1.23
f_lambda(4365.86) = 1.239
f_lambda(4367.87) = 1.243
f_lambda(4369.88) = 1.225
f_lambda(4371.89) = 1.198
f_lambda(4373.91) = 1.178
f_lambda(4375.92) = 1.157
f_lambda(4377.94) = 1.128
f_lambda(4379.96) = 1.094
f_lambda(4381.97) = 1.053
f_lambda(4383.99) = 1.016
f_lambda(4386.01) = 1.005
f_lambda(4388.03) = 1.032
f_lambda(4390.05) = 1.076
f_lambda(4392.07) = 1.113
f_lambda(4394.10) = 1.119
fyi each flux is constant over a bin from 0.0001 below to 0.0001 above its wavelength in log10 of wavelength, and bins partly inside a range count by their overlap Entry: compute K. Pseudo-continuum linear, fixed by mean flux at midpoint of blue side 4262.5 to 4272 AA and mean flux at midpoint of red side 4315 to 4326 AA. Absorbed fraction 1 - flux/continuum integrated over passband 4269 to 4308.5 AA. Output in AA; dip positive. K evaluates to 3.8 AA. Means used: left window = 1.04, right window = 1.04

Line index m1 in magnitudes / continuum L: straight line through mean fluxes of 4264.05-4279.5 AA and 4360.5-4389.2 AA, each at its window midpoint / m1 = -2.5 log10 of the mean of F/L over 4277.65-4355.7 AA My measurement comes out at 0.07 mag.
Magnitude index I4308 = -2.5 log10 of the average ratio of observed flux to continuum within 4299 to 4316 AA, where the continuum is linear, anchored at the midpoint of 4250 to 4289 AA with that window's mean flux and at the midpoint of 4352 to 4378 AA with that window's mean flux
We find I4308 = 0.221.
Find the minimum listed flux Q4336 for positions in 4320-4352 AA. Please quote 0.9381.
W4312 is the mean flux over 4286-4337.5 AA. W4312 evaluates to 0.978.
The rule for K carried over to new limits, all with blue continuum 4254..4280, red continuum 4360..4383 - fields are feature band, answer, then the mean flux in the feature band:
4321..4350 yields 1.3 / 1.08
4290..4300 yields 1.9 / 0.882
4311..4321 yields 0.5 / 1.06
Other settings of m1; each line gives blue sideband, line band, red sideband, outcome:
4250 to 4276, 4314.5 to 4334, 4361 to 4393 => 0.04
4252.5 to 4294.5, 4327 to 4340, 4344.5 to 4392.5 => -0.04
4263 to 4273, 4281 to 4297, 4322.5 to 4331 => 0.09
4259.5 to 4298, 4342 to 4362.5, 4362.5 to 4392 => -0.04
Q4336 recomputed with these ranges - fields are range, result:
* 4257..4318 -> 0.8132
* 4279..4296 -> 0.8967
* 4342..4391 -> 1.005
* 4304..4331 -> 0.8553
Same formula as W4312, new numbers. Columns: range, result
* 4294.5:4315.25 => 0.882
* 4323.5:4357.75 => 1.11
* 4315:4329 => 1.03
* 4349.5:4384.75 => 1.17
